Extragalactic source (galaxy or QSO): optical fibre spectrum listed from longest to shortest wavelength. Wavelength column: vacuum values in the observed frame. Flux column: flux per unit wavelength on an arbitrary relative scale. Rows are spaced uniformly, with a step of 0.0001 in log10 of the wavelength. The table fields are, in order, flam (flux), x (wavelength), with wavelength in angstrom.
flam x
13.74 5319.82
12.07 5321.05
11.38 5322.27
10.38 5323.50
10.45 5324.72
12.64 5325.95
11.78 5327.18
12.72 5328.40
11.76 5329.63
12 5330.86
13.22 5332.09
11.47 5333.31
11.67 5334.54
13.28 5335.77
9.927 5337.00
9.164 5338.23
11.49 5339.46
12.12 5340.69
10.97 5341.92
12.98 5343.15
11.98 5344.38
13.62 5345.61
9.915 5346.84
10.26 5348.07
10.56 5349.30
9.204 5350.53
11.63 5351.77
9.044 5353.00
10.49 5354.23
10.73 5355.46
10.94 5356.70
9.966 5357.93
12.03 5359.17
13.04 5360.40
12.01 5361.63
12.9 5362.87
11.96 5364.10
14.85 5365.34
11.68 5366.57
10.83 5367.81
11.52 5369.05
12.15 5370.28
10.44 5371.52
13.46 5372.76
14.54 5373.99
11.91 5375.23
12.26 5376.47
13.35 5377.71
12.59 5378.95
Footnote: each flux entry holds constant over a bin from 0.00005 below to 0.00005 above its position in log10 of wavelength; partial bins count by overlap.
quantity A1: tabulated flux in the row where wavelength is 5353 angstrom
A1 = 9.044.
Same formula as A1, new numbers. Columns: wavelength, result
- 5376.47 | 12.26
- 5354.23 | 10.49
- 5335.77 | 13.28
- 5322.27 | 11.38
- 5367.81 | 10.83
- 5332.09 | 13.22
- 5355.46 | 10.73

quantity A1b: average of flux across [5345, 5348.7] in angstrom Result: 11.3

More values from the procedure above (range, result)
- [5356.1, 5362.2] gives 11.6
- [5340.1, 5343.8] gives 12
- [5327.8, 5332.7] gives 12.4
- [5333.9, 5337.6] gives 11.6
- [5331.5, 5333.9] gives 12.4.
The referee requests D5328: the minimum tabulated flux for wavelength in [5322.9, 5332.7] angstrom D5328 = 10.38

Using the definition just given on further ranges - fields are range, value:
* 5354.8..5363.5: 9.966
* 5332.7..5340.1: 9.164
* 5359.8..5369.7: 10.83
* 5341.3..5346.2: 10.97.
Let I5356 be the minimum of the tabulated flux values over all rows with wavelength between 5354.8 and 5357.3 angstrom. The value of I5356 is 10.73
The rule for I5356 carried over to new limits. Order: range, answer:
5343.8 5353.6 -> 9.044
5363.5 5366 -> 11.96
